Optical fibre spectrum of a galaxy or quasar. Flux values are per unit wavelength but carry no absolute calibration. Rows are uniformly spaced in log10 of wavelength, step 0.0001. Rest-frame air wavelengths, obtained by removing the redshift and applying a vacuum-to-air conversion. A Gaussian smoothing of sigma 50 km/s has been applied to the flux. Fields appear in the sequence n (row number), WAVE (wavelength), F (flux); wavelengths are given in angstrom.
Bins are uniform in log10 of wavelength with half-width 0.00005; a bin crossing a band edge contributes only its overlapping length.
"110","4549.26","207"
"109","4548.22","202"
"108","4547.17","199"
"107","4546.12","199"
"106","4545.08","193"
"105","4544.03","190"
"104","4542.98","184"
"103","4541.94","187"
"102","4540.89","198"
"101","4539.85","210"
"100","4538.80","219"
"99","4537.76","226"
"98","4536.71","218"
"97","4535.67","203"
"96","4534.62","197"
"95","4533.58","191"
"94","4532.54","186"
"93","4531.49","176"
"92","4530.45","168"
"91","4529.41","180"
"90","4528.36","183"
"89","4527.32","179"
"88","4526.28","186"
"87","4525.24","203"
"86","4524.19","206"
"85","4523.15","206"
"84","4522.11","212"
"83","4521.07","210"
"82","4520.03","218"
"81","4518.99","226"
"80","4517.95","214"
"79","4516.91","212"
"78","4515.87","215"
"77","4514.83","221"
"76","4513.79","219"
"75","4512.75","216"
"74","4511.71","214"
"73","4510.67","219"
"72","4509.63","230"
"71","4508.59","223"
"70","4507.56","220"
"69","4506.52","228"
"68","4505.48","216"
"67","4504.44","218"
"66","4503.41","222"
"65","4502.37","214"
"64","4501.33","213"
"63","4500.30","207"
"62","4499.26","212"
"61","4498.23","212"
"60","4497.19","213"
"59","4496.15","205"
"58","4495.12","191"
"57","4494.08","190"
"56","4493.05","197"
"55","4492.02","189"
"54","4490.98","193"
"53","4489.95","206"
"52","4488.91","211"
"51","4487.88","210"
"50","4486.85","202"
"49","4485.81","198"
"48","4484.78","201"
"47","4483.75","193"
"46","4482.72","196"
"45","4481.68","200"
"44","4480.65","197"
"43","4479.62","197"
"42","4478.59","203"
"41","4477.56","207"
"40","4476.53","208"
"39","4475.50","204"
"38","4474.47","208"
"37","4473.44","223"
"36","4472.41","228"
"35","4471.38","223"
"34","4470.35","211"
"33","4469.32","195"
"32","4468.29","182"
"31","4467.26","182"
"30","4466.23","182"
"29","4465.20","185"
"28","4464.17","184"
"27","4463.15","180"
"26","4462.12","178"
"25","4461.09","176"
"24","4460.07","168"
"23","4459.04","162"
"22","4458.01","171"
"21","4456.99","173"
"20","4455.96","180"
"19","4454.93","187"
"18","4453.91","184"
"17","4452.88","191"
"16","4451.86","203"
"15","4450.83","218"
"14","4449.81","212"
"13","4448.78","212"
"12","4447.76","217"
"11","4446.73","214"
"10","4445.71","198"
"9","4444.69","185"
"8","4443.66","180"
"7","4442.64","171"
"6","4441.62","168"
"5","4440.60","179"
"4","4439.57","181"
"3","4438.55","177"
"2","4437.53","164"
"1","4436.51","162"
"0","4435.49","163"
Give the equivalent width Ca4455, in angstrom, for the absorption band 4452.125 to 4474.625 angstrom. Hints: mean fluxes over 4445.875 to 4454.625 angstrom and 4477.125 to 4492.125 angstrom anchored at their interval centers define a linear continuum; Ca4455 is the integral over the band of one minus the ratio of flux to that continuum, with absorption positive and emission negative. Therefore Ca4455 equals 1.65 angstrom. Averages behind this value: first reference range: 206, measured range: 189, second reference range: 200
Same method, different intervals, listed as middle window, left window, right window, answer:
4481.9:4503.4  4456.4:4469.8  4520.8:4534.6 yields -2.2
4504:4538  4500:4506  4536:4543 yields 0.7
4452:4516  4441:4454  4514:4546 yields -0.9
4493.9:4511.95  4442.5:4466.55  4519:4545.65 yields -1.9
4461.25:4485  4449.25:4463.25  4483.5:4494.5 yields -0.7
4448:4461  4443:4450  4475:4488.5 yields 0.8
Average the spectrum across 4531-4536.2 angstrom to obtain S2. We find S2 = 191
